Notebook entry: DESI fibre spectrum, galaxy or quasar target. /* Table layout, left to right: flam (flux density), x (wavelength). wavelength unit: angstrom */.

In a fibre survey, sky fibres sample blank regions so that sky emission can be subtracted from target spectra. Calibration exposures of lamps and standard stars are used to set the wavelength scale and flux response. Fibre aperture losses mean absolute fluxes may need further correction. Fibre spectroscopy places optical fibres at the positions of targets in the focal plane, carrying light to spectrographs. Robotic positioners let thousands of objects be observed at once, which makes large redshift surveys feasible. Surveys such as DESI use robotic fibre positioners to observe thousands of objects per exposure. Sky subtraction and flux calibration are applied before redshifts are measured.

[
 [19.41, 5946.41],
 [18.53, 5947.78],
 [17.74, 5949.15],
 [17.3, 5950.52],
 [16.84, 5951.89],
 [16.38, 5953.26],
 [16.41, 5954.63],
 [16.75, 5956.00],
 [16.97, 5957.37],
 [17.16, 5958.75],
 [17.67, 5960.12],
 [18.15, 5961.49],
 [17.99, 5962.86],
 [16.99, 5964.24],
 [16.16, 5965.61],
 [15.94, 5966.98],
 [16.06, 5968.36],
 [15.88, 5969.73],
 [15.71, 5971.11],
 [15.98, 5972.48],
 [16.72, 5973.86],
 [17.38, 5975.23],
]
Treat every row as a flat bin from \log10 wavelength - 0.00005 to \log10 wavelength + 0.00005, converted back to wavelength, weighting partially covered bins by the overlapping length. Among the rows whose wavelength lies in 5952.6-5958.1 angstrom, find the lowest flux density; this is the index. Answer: 16.38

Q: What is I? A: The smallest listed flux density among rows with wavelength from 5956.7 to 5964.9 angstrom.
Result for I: 16.97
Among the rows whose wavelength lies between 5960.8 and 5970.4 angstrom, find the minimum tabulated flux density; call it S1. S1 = 15.88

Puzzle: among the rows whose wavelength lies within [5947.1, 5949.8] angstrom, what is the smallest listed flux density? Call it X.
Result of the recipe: 17.74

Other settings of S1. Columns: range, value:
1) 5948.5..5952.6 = 16.84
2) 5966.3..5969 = 15.94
